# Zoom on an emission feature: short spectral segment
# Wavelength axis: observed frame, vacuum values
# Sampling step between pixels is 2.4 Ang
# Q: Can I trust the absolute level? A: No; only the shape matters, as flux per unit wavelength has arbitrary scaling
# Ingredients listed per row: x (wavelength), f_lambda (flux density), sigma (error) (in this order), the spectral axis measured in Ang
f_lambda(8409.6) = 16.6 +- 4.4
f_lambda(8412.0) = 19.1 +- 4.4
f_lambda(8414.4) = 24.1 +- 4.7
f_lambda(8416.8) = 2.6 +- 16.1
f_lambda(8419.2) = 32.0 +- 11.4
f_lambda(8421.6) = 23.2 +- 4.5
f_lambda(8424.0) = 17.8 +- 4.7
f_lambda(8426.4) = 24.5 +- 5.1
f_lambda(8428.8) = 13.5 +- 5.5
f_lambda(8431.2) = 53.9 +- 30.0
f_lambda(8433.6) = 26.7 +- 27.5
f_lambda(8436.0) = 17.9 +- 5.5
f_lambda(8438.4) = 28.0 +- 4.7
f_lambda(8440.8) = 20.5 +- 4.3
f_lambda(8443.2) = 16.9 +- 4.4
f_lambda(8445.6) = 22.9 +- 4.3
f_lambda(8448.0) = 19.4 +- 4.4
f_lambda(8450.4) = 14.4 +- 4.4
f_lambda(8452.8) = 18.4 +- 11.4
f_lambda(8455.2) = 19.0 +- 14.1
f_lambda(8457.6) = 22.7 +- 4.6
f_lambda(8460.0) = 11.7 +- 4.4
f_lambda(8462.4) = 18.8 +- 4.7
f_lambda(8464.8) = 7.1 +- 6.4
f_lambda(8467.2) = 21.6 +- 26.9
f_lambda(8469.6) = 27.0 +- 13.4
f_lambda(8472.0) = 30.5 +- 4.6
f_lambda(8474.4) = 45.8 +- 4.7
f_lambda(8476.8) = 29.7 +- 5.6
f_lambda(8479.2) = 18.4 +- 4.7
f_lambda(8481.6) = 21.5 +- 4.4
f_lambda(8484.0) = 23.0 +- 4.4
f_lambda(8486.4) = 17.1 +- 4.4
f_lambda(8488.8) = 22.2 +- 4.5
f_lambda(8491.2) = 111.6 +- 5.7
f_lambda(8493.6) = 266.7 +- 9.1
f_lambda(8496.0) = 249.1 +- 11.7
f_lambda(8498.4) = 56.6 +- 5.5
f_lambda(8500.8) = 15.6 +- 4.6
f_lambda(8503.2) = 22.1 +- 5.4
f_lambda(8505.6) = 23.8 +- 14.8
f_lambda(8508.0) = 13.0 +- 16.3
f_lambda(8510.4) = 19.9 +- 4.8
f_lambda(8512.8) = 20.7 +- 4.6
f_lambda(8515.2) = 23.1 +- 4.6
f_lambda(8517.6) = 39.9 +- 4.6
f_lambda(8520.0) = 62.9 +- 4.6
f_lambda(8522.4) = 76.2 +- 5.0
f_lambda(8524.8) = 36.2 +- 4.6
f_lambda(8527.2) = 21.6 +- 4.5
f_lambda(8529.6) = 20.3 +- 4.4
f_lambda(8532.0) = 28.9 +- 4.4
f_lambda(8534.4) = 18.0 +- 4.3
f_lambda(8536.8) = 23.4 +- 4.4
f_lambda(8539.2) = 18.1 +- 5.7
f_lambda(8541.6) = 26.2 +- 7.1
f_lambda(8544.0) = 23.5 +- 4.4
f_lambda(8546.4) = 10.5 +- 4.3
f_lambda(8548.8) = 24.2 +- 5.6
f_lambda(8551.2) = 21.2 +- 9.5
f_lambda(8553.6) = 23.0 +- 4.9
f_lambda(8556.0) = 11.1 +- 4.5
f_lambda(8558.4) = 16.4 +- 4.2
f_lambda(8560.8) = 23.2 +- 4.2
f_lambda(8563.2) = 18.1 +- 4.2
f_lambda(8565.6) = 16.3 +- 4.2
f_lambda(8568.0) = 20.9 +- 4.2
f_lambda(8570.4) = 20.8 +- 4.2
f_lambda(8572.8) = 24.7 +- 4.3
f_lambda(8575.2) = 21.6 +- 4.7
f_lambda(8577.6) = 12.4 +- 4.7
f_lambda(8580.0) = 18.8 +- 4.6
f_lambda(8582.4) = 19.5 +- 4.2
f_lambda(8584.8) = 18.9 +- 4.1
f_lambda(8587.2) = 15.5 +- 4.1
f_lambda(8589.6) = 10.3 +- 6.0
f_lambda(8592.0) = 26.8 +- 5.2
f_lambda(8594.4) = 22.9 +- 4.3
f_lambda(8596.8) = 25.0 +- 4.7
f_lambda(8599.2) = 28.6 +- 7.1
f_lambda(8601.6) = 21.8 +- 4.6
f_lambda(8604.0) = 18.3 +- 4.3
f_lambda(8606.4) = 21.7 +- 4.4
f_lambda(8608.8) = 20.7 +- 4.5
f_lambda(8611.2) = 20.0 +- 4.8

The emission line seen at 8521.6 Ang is [N II]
